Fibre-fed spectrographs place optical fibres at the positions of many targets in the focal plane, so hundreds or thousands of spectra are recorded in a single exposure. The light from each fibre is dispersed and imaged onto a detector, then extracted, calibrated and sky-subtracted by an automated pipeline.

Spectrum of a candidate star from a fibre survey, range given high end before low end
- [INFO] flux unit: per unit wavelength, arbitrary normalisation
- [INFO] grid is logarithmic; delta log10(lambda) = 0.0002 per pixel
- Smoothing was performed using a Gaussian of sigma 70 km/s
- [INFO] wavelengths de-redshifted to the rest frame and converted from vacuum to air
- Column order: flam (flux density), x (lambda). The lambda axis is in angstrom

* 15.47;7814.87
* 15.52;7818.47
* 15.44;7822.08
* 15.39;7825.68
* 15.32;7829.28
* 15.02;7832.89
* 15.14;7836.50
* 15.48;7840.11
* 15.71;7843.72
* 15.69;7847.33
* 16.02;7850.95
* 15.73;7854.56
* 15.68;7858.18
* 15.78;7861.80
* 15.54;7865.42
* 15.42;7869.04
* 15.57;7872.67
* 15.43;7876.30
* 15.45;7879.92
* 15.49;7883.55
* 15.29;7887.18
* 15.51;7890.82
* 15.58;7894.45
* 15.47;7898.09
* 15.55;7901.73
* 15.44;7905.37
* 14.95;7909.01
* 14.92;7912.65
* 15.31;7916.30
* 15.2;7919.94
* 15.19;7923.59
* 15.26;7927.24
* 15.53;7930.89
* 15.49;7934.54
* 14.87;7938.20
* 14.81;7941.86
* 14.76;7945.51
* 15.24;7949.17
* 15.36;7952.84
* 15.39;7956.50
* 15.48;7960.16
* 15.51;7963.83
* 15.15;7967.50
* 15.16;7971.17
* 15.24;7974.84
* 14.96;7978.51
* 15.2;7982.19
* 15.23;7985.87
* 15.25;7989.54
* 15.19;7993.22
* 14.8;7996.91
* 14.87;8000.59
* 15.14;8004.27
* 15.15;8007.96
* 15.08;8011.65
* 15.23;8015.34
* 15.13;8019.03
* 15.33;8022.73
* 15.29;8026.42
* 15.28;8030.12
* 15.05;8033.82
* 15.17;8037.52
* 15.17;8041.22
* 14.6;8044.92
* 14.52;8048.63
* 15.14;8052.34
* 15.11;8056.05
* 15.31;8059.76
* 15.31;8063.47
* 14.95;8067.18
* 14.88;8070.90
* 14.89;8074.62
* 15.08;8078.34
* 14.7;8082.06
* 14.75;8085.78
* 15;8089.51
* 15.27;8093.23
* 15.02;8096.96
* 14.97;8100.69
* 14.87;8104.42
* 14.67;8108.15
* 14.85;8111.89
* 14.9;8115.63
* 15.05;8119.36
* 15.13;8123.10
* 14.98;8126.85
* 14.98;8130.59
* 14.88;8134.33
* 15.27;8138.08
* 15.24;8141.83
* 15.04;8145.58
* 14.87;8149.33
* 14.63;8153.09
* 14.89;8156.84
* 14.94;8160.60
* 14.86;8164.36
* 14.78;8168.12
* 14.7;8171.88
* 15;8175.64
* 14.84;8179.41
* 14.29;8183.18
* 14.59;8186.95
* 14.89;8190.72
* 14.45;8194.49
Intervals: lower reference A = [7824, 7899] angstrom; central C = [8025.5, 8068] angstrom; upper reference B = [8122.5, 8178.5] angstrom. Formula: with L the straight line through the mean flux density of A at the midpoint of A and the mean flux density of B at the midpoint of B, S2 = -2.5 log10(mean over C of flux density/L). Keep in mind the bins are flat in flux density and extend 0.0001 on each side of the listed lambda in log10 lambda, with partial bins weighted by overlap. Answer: 0.01 mag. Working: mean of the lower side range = 15.5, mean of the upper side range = 14.9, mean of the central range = 15.1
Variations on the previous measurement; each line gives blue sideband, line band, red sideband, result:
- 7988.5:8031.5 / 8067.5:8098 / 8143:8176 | 0.00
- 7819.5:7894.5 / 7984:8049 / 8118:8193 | 0.01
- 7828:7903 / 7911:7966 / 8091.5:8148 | 0.01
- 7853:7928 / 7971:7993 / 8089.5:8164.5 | 0.00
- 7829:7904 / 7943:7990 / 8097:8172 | 0.01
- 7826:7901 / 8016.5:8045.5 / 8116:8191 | 0.00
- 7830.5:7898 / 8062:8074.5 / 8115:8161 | 0.01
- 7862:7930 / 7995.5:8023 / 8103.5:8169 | 0.01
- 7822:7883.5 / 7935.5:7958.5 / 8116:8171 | 0.02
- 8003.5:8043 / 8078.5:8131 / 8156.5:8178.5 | 0.00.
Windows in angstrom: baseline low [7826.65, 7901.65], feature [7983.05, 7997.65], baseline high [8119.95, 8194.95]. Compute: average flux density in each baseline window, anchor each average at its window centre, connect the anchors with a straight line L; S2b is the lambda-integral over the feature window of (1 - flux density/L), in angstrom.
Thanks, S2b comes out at 0.1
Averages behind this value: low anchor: 15.5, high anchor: 14.9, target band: 15.1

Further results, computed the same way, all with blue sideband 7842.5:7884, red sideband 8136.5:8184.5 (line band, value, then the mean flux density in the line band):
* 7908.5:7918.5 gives 0.3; 15.1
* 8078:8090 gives 0.2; 14.8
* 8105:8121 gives 0.1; 14.9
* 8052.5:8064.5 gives -0.1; 15.2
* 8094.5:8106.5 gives 0.1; 15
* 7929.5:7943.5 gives 0.3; 15.2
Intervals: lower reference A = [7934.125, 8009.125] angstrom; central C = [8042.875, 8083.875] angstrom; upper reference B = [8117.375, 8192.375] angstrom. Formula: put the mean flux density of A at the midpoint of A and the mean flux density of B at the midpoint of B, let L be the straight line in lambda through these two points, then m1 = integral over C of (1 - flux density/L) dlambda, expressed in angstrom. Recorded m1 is 0.2 angstrom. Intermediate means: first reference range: 15.1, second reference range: 14.9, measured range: 15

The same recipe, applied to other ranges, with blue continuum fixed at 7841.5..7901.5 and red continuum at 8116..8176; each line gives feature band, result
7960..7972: 0.0 angstrom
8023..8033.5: 0.0 angstrom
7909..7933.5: 0.4 angstrom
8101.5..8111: 0.2 angstrom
